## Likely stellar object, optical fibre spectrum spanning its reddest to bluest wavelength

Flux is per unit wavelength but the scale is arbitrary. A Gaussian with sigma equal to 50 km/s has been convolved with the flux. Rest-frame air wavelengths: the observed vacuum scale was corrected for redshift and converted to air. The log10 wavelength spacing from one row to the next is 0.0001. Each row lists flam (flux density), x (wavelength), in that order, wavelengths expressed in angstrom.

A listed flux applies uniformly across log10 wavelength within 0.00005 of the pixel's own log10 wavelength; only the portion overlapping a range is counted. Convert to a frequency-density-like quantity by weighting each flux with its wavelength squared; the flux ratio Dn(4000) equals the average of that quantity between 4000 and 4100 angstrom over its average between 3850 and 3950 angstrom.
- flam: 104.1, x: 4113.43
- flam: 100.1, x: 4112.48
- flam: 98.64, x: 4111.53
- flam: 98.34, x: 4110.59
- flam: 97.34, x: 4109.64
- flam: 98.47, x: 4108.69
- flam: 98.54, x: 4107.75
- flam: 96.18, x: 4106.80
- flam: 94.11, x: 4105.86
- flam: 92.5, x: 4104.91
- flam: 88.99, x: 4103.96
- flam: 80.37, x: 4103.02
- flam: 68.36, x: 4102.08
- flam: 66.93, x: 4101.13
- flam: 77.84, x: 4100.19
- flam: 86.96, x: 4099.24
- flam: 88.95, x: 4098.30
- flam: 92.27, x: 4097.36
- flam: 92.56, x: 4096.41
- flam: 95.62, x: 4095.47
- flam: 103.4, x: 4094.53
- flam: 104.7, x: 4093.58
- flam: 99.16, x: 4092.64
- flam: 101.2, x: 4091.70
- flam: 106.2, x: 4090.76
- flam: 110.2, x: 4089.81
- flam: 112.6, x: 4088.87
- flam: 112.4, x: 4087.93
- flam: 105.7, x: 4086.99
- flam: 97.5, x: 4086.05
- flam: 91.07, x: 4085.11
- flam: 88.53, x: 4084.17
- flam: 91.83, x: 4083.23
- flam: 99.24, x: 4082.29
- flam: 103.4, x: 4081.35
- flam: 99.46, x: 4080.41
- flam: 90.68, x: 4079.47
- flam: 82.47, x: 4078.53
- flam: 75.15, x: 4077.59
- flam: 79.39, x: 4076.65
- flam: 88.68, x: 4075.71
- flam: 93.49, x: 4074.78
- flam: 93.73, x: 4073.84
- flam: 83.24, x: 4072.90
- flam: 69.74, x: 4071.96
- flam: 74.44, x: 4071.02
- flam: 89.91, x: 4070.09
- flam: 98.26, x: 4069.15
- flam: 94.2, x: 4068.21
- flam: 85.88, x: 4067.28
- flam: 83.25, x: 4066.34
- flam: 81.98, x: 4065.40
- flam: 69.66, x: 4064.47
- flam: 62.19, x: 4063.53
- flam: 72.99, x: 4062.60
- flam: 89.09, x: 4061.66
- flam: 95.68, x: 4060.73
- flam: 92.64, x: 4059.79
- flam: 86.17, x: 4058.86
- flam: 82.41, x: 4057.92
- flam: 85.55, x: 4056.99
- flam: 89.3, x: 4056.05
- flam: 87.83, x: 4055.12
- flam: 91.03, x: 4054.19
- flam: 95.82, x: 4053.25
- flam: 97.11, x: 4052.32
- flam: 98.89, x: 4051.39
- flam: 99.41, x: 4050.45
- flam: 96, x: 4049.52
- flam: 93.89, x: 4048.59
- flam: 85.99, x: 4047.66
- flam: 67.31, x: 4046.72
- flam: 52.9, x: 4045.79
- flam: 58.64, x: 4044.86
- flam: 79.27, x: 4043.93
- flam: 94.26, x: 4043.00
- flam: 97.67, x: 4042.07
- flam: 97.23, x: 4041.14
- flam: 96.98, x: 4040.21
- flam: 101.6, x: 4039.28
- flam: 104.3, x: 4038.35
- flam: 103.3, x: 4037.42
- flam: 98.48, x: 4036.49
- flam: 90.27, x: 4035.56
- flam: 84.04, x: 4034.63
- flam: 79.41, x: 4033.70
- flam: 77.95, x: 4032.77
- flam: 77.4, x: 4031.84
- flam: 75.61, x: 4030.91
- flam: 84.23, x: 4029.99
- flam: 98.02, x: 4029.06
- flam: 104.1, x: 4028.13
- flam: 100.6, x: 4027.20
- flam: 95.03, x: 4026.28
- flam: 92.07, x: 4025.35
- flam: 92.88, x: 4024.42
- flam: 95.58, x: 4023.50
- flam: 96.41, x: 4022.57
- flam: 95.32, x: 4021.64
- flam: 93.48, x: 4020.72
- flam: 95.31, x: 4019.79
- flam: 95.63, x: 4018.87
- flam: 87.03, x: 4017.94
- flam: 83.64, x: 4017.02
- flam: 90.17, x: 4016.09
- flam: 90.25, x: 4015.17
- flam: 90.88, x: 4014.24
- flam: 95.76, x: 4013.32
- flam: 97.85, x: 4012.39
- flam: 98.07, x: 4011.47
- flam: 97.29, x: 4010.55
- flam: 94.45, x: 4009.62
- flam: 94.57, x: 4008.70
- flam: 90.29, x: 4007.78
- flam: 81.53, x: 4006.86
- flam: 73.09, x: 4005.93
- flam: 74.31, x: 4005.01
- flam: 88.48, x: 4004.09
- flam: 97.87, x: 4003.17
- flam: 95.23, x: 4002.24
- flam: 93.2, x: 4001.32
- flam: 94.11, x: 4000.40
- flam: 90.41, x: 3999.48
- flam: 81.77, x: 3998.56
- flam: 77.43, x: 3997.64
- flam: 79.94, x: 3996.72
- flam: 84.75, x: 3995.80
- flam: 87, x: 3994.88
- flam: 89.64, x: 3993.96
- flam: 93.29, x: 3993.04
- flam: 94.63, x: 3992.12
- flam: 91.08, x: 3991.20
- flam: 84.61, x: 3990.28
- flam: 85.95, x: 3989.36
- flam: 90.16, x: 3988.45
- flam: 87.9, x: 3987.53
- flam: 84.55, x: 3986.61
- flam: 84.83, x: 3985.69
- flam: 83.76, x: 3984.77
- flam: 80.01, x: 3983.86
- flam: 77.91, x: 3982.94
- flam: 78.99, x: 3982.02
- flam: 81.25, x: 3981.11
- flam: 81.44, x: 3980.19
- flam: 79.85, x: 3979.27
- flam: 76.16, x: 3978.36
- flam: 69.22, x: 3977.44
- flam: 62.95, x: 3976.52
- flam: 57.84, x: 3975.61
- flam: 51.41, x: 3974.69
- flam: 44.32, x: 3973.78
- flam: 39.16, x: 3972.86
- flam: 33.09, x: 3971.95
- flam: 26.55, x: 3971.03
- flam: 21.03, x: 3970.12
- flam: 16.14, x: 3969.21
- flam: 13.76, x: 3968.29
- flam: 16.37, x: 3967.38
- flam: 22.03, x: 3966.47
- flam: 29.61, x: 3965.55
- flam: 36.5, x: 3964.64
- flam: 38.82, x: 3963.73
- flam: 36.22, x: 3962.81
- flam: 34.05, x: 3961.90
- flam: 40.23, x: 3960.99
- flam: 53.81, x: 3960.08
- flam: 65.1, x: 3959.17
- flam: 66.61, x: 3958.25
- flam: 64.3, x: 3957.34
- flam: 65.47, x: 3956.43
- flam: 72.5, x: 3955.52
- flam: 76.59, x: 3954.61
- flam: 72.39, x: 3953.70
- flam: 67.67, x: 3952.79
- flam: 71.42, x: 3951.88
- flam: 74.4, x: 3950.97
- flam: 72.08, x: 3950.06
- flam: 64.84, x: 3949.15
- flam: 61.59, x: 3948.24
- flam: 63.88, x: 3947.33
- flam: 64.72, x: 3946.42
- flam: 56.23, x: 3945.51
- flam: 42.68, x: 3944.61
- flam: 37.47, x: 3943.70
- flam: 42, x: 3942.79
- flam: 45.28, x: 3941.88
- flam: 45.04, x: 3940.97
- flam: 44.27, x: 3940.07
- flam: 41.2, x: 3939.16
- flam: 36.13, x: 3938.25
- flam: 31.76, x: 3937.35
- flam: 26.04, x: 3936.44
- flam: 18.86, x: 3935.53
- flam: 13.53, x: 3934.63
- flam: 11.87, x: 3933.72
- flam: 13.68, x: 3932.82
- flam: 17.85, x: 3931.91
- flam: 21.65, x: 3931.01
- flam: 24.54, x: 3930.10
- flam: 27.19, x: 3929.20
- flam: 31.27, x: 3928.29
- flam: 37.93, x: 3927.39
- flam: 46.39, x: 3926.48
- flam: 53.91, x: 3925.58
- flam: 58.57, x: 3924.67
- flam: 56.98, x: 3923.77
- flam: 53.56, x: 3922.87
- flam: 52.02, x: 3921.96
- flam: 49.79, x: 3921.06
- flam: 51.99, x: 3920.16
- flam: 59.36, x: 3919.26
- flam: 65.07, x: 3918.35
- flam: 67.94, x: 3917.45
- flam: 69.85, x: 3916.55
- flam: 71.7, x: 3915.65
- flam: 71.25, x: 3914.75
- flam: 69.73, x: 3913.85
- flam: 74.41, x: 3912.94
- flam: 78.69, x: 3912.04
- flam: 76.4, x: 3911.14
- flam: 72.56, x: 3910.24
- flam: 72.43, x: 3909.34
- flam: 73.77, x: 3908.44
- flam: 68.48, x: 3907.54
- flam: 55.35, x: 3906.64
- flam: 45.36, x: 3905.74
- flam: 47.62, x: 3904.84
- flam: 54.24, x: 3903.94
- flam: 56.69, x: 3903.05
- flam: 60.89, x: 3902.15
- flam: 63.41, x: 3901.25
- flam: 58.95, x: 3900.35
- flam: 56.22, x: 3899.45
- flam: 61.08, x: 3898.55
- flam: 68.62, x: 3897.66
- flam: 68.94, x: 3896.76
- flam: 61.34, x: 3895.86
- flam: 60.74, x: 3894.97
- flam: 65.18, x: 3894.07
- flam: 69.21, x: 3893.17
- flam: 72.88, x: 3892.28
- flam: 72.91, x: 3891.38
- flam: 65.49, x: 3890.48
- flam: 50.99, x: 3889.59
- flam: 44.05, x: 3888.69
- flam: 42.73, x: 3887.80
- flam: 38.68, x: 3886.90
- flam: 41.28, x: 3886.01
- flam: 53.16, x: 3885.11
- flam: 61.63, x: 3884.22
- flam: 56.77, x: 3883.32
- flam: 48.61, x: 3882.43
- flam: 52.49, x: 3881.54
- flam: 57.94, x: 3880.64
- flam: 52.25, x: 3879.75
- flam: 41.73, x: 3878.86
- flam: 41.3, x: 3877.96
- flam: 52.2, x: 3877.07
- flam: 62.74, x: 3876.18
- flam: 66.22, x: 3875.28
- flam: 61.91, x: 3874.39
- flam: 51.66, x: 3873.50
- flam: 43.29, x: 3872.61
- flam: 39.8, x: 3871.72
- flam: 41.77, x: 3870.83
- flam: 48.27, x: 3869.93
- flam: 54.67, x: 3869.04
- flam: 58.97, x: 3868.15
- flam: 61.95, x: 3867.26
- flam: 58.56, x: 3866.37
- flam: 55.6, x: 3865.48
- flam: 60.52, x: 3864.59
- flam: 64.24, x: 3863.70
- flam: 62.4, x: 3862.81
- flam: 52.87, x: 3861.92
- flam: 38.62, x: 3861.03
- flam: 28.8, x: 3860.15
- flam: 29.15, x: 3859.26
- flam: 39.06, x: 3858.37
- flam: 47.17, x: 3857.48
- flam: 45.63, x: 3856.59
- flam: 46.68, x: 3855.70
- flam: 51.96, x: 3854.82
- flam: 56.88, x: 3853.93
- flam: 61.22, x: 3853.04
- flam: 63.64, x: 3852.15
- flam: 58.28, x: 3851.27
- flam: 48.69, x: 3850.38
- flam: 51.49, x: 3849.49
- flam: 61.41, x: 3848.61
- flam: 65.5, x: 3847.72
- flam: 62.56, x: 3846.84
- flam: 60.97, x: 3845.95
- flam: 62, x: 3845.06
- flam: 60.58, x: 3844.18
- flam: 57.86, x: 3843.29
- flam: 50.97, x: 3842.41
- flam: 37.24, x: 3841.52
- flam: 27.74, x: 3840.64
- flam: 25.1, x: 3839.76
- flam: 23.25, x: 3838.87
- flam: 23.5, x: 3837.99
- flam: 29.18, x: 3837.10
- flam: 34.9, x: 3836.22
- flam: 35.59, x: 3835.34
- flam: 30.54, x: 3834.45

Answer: 1.87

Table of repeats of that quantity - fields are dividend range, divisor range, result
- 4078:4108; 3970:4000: 1.34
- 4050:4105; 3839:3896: 1.90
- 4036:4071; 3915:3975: 2.04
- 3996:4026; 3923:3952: 2.22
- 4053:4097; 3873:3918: 1.65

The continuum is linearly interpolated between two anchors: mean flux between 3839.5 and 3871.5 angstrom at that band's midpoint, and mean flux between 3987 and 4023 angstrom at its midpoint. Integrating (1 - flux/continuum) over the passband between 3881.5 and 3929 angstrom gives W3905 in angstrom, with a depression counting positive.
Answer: 3.8 angstrom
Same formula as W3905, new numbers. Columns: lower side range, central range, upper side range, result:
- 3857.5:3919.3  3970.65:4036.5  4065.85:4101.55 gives -4.7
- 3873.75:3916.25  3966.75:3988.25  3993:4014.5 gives 6.2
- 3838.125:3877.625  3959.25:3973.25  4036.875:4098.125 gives 7.9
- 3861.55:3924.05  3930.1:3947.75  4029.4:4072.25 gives 8.4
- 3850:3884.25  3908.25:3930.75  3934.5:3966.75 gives -3.2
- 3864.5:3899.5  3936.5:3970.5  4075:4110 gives 9.8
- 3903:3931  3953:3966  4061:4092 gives 2.3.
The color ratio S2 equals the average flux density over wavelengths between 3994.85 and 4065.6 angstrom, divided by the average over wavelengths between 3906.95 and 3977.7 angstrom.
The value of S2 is 1.80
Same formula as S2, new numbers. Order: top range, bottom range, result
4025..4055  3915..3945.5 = 2.14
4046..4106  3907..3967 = 1.75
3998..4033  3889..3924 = 1.43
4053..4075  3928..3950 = 2.27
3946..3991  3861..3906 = 1.08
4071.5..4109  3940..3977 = 1.89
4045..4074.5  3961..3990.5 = 1.52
